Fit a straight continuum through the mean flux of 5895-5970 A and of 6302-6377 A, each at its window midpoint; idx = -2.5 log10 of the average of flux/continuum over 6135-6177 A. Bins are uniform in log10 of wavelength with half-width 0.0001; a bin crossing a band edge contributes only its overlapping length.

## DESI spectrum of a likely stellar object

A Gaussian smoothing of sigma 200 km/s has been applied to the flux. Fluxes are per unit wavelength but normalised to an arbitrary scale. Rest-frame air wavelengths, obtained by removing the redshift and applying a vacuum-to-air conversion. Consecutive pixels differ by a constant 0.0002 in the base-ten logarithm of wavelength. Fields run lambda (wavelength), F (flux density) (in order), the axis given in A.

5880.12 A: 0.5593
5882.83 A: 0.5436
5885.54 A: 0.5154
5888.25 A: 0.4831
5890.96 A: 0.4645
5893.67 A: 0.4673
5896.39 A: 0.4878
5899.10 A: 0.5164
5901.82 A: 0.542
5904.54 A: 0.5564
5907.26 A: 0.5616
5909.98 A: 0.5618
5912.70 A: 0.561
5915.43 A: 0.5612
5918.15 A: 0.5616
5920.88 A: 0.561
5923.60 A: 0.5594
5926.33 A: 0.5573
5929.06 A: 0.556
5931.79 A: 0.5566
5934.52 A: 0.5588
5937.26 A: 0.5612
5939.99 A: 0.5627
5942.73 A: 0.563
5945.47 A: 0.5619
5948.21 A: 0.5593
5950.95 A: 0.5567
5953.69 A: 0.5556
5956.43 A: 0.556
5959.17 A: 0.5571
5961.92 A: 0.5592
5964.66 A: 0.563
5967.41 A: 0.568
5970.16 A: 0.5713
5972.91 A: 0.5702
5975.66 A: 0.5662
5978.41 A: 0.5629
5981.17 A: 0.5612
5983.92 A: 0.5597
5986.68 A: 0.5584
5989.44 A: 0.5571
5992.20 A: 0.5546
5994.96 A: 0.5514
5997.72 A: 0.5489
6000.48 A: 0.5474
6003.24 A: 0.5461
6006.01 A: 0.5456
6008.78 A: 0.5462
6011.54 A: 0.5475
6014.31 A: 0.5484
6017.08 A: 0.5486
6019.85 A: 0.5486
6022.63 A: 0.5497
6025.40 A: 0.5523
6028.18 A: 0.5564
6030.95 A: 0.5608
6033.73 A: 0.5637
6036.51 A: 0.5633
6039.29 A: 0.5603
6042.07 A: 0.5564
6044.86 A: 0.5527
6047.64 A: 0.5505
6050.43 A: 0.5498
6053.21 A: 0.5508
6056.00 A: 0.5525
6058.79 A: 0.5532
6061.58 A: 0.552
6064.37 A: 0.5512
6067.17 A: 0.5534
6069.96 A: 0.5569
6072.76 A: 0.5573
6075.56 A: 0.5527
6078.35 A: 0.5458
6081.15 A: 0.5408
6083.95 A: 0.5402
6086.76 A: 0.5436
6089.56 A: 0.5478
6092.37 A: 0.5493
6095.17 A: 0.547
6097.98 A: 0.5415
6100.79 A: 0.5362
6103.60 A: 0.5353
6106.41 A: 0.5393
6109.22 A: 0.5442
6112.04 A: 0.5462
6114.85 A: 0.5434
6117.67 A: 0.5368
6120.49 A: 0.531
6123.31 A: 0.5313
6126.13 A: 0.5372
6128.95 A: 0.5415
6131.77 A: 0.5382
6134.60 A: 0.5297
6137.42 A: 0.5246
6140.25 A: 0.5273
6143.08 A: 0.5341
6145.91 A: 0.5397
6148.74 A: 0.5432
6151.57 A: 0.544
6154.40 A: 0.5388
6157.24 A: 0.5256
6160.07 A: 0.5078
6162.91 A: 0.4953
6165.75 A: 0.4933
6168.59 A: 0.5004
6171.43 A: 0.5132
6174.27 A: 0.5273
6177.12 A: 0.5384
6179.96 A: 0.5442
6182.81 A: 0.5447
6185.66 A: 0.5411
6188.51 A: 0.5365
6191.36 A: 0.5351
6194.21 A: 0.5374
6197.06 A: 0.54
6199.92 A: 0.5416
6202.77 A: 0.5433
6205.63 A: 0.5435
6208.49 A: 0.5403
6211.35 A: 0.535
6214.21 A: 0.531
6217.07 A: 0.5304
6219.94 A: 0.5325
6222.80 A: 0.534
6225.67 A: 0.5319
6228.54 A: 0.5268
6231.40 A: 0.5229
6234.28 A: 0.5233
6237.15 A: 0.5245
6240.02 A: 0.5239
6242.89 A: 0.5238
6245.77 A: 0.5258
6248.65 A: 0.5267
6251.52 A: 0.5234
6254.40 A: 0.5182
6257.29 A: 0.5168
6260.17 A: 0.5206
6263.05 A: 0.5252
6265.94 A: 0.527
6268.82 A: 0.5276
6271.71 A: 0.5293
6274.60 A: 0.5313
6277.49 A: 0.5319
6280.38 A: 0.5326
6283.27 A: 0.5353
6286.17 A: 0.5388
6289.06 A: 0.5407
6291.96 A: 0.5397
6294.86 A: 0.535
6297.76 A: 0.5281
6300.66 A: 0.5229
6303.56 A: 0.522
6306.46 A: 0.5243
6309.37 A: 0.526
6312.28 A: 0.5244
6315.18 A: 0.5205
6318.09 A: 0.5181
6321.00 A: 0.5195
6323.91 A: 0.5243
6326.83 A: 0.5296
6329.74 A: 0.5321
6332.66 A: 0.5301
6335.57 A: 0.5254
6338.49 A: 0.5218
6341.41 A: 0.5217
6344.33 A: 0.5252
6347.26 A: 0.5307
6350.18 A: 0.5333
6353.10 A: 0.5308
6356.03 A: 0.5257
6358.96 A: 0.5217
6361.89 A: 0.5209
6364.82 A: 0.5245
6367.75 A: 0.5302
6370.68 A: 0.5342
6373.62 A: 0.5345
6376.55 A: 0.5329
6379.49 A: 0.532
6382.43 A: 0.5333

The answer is 0.033 mag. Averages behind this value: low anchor 0.555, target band 0.523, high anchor 0.526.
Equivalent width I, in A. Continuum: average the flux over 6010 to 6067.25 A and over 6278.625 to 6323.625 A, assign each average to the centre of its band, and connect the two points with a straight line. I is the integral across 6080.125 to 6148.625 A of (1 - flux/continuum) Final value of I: 1.0 A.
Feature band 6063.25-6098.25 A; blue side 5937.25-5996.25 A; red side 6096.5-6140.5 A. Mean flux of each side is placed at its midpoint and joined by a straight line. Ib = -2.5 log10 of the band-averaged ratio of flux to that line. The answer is -0.01 mag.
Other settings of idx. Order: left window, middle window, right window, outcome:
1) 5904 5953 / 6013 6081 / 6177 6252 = -0.01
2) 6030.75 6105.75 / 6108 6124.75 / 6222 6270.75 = 0.01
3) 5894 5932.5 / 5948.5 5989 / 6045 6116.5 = -0.03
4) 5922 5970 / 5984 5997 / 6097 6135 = 0.00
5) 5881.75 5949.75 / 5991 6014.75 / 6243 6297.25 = -0.02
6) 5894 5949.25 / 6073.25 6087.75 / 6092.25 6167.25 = -0.02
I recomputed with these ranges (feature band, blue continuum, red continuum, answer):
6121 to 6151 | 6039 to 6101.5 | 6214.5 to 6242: 0.3 A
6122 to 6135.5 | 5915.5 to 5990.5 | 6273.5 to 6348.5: 0.2 A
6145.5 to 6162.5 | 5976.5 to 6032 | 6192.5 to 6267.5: 0.2 A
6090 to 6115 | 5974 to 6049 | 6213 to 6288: 0.1 A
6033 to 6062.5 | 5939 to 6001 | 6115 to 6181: -0.5 A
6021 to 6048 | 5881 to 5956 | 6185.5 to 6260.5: -0.9 A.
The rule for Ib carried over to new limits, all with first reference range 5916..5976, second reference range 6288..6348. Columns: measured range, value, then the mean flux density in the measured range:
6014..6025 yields 0.01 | 0.549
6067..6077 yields -0.01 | 0.556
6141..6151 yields 0.01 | 0.539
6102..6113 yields 0.01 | 0.541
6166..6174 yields 0.07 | 0.508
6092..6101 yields 0.01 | 0.544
